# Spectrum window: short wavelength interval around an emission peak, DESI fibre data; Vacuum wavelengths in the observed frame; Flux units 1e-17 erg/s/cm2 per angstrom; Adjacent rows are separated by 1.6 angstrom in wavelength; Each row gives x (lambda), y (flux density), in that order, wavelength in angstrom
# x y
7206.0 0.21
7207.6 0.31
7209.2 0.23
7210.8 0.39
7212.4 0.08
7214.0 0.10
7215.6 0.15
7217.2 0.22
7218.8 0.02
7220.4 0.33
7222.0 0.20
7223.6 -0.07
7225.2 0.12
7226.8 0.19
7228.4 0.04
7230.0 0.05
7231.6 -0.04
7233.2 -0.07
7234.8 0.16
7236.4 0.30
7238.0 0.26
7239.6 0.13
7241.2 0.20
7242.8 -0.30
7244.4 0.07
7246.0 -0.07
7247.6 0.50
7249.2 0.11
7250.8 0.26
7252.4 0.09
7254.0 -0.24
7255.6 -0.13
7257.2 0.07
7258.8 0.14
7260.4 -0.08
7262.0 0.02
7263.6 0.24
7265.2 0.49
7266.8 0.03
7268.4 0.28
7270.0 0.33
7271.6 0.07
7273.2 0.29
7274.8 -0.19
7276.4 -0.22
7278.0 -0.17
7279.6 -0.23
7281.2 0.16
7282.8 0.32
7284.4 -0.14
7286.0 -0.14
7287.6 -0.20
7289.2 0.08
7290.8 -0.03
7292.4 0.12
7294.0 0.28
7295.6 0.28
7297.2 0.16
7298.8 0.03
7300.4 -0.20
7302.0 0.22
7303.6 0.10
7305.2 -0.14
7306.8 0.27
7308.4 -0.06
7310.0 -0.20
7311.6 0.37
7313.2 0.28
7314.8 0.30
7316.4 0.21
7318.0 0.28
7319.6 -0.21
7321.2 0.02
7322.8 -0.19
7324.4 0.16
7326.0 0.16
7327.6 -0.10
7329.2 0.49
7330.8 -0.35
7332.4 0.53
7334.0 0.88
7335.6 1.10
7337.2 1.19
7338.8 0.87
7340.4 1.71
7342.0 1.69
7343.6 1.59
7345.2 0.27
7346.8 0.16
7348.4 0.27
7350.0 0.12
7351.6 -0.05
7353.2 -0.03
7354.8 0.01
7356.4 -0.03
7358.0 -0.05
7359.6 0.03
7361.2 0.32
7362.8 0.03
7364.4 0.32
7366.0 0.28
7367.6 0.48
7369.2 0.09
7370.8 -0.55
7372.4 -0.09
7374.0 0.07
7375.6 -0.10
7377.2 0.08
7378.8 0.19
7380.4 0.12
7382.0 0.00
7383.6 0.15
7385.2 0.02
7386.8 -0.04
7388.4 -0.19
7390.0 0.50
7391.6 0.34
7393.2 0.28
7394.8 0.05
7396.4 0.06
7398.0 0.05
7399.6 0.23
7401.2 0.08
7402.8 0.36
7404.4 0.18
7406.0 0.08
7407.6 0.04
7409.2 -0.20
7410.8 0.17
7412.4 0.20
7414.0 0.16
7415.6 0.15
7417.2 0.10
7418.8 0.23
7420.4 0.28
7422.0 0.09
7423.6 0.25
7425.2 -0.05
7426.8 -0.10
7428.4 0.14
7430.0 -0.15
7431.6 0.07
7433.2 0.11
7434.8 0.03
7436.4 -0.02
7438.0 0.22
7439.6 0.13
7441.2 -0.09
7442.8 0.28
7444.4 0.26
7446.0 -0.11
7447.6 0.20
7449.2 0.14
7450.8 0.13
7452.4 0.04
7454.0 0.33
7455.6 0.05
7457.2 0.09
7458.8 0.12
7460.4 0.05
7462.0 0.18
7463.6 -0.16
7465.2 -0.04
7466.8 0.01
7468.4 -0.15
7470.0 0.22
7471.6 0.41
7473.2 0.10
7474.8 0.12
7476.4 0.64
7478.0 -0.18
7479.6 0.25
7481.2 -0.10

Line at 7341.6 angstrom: [O II] 3727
